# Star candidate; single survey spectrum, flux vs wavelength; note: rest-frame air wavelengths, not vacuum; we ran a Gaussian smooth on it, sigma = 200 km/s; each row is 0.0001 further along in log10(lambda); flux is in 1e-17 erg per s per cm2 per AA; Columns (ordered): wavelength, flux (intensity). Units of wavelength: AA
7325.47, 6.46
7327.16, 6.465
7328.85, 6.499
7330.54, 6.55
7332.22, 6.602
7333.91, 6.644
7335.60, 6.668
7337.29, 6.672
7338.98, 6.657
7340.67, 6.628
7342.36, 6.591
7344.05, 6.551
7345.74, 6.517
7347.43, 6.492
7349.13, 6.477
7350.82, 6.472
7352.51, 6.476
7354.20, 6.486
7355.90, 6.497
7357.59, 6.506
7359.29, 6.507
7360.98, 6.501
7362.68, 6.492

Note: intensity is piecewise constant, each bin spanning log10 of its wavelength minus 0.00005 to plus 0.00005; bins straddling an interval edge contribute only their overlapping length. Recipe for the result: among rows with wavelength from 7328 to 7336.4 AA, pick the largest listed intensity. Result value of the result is 6.668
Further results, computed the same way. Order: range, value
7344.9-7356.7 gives 6.517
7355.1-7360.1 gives 6.507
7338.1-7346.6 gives 6.657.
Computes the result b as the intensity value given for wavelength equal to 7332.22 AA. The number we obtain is 6.602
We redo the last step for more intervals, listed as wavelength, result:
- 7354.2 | 6.486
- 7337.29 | 6.672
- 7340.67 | 6.628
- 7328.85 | 6.499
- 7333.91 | 6.644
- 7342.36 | 6.591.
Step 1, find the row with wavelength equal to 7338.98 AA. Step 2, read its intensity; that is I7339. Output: 6.657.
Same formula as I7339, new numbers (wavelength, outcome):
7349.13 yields 6.477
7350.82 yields 6.472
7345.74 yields 6.517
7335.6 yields 6.668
